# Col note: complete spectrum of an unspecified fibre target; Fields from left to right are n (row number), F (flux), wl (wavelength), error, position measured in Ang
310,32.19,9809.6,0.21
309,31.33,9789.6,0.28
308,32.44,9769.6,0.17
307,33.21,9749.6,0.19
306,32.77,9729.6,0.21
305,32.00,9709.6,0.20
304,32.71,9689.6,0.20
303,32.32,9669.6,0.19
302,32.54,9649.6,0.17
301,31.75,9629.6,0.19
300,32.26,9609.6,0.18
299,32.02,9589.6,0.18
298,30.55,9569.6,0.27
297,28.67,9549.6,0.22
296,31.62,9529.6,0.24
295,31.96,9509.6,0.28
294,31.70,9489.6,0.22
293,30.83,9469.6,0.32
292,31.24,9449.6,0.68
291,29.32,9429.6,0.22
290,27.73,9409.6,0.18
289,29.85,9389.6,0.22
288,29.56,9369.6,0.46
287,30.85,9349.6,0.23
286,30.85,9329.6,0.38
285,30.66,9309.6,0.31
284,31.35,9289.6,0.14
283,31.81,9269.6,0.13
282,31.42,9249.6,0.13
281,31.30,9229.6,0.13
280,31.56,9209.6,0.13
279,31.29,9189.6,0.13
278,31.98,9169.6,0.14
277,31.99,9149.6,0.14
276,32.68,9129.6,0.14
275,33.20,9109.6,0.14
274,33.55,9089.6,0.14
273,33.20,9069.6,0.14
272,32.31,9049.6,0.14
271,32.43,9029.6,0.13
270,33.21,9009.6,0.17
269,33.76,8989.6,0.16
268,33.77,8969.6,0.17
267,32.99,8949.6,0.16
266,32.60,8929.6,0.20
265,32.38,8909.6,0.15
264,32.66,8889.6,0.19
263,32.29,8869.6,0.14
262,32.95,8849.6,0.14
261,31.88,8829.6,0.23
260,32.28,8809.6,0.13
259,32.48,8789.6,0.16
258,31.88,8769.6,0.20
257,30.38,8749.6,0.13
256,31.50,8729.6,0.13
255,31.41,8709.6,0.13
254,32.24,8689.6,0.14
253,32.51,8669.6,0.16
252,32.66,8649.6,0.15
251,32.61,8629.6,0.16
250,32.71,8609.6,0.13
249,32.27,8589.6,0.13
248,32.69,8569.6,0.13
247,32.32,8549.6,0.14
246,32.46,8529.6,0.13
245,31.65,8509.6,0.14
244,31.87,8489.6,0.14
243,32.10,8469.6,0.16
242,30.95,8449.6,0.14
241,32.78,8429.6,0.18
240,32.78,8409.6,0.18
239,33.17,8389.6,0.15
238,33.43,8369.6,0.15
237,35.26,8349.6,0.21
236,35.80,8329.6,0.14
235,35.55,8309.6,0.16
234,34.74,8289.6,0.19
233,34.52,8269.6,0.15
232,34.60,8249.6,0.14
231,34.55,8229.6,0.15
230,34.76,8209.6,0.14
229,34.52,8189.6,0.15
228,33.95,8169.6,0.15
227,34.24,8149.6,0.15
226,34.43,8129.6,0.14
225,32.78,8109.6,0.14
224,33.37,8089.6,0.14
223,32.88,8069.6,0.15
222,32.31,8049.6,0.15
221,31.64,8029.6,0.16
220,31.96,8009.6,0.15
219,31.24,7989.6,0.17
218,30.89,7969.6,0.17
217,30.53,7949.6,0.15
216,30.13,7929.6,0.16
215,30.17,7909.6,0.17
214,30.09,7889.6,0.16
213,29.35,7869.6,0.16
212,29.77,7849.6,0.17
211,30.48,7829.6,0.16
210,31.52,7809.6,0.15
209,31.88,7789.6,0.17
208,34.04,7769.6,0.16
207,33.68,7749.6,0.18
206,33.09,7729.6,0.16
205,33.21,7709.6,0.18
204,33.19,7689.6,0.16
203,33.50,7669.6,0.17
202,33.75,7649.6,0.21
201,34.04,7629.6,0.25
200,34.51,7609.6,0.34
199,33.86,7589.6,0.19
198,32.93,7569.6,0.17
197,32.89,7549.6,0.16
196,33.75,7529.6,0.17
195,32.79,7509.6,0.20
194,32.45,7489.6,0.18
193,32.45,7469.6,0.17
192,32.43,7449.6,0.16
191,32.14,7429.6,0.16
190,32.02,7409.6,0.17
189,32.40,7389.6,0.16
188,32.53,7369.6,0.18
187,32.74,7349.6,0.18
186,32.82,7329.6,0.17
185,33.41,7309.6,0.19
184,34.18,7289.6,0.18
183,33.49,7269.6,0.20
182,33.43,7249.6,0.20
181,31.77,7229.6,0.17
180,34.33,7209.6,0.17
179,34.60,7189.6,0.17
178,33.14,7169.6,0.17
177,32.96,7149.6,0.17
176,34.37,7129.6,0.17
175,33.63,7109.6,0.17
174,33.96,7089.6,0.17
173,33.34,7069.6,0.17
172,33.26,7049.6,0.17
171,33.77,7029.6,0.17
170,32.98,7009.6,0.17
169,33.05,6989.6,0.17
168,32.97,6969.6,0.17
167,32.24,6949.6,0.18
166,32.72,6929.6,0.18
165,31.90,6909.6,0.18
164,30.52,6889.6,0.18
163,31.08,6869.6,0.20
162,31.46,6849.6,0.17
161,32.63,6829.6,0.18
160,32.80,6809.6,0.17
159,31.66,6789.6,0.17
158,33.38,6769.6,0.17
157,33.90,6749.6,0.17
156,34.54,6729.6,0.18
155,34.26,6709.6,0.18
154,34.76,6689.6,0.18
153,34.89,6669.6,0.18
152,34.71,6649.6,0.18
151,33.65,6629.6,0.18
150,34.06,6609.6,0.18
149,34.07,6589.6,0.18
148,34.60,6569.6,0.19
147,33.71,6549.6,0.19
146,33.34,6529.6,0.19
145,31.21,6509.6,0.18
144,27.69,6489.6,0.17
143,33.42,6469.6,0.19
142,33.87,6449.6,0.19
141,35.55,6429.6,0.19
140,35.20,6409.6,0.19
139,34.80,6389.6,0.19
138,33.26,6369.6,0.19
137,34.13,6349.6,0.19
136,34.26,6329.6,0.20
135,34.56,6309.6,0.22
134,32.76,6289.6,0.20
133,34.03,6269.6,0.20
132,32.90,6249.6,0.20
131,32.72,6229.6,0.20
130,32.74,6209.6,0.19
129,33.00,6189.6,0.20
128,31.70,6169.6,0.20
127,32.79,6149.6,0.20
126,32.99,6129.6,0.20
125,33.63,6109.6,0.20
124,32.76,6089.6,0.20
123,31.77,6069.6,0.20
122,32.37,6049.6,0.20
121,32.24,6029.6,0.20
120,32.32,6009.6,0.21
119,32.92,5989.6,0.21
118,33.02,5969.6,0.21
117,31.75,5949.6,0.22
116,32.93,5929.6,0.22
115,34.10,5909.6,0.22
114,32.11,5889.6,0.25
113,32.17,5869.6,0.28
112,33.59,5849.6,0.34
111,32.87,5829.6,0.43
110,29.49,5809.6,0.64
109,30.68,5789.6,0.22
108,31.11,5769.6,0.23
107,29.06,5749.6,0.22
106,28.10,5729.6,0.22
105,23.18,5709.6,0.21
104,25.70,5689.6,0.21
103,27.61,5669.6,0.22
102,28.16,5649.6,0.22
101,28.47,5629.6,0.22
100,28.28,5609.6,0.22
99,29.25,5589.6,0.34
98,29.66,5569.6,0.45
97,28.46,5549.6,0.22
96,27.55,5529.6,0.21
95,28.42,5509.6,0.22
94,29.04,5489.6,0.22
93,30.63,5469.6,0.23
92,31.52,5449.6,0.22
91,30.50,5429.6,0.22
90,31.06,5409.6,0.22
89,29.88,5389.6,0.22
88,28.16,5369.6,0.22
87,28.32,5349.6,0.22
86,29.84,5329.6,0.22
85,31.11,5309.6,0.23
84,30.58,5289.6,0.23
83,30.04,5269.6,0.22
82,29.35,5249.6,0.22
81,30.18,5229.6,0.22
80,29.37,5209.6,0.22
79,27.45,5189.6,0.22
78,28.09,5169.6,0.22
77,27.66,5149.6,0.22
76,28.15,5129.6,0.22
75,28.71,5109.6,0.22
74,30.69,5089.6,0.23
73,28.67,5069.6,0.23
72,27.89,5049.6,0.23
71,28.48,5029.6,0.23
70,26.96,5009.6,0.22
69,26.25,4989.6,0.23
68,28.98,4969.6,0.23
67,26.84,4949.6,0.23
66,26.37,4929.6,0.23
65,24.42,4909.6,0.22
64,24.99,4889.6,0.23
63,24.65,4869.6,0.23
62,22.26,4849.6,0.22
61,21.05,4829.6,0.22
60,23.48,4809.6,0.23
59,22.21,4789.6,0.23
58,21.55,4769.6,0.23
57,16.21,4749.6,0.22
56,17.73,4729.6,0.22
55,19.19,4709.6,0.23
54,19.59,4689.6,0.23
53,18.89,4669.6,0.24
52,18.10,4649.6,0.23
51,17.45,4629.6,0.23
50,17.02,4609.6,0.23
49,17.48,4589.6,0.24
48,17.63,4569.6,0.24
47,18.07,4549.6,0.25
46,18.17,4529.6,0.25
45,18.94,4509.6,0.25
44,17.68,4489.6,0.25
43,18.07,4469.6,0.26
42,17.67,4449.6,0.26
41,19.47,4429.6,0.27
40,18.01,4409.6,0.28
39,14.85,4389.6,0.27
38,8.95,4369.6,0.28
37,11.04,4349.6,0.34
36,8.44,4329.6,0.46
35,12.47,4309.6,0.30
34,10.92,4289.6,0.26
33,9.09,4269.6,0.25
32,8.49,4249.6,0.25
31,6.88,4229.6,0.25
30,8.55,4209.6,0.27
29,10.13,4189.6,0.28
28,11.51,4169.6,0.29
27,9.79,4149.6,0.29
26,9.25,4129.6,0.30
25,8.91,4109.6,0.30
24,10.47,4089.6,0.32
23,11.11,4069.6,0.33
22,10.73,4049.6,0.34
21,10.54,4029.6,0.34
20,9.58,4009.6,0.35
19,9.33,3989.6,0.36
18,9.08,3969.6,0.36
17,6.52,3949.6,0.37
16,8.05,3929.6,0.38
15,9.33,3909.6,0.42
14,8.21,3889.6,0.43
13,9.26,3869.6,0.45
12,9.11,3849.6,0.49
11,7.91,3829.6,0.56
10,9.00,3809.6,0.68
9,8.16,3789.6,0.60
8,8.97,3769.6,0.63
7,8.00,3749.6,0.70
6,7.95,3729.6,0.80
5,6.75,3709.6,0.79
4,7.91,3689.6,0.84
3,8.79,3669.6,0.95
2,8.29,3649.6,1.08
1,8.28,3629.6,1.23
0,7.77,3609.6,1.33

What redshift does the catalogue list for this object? 0.102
